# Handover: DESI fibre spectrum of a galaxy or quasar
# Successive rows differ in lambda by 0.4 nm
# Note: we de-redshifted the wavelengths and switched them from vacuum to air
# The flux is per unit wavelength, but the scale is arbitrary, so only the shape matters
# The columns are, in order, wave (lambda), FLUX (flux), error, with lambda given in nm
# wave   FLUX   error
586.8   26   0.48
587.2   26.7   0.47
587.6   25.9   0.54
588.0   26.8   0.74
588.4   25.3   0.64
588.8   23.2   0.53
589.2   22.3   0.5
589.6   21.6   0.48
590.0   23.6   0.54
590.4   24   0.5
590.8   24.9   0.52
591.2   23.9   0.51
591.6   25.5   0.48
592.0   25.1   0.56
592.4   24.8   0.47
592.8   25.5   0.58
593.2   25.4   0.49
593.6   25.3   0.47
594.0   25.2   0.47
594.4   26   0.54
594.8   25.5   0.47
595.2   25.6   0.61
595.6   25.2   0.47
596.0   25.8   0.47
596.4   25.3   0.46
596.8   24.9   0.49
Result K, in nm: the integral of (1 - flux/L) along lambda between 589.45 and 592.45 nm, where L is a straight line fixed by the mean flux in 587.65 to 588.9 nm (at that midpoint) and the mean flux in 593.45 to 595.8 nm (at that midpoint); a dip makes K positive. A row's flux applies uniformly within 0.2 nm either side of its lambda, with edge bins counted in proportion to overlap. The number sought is 0.143 nm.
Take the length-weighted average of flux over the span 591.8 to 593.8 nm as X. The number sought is 25.2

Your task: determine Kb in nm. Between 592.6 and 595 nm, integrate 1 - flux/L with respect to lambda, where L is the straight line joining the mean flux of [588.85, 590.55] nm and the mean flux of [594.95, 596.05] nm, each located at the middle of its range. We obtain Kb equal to -0.074 nm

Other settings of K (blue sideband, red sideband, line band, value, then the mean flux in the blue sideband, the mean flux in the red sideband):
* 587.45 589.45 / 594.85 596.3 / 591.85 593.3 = -0.004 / 24.6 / 25.5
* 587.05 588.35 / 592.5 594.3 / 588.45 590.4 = 0.226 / 26.3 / 25.4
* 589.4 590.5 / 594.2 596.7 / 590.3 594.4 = -0.160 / 23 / 25.5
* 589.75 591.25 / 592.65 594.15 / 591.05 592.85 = -0.018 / 24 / 25.3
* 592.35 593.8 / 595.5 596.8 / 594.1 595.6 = -0.015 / 25.3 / 25.4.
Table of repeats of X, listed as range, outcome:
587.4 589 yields 25.3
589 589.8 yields 22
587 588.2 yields 26.5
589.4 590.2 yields 22.6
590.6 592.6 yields 24.8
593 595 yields 25.5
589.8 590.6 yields 23.8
